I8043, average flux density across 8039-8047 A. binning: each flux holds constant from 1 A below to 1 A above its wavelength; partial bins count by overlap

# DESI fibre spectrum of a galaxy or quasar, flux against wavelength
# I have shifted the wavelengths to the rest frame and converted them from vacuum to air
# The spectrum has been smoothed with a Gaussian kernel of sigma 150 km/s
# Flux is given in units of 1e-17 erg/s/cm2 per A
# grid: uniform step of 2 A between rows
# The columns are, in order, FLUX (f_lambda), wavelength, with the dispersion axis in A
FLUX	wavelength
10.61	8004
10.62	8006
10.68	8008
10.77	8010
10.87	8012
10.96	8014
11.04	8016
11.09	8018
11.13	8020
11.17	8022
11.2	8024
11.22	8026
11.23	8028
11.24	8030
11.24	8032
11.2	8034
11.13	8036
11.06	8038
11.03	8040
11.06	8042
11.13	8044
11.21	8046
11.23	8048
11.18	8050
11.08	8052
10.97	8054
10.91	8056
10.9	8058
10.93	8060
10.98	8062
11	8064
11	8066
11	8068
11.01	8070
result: 11.1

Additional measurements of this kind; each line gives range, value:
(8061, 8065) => 11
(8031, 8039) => 11.2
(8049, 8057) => 11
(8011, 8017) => 11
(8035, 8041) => 11.1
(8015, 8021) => 11.1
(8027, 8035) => 11.2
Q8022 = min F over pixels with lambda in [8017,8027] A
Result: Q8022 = 11.09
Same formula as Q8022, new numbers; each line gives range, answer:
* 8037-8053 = 11.03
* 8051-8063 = 10.9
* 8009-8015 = 10.77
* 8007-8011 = 10.68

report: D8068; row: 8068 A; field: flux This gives 11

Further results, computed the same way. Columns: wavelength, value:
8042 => 11.06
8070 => 11.01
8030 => 11.24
